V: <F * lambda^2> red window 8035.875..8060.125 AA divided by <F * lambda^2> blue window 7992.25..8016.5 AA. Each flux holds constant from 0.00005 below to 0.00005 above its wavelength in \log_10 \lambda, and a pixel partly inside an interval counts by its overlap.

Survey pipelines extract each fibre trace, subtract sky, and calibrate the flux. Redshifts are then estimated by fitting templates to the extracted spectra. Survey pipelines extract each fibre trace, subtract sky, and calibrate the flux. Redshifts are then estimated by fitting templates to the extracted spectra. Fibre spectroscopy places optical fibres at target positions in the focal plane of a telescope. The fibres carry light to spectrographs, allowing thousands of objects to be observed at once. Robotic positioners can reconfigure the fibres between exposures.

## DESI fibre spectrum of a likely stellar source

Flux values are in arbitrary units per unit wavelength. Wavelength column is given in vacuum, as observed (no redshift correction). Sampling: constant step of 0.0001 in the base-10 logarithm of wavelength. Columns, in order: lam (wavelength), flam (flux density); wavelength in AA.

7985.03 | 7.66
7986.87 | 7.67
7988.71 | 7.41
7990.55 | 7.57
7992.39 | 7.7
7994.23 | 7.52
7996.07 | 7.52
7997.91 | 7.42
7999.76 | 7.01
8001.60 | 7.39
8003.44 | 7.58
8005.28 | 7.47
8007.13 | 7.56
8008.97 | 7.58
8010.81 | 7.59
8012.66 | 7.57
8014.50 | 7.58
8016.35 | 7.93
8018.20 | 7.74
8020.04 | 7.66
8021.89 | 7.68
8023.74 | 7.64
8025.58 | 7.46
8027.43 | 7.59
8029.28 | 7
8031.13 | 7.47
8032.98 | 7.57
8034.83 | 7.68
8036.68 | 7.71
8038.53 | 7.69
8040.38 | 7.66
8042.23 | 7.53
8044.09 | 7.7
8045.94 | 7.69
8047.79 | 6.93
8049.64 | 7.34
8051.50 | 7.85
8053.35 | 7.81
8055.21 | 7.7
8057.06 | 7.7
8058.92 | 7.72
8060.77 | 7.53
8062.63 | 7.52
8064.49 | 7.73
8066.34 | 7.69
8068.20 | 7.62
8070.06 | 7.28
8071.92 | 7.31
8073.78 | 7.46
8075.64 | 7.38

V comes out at 1.03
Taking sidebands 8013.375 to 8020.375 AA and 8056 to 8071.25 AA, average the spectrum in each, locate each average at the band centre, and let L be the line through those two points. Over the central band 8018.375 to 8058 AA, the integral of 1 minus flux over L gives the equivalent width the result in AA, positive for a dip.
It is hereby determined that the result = 0.5 AA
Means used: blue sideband 7.73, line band 7.58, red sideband 7.59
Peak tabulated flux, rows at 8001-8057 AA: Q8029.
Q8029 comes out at 7.93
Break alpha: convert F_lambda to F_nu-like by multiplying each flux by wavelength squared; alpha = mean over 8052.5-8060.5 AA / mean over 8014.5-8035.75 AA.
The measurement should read 1.03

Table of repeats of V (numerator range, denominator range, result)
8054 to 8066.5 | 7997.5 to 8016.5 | 1.03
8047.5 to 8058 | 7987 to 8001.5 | 1.03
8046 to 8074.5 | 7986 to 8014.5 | 1.02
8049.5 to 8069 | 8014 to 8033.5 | 1.02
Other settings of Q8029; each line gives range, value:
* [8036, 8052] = 7.85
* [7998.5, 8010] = 7.58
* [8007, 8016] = 7.59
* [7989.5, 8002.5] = 7.7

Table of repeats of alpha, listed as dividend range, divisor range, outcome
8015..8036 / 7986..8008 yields 1.02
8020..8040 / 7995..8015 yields 1.02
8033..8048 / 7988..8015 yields 1.02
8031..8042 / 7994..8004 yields 1.04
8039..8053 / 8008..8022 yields 0.99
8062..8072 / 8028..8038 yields 1.01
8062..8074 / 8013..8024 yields 0.99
